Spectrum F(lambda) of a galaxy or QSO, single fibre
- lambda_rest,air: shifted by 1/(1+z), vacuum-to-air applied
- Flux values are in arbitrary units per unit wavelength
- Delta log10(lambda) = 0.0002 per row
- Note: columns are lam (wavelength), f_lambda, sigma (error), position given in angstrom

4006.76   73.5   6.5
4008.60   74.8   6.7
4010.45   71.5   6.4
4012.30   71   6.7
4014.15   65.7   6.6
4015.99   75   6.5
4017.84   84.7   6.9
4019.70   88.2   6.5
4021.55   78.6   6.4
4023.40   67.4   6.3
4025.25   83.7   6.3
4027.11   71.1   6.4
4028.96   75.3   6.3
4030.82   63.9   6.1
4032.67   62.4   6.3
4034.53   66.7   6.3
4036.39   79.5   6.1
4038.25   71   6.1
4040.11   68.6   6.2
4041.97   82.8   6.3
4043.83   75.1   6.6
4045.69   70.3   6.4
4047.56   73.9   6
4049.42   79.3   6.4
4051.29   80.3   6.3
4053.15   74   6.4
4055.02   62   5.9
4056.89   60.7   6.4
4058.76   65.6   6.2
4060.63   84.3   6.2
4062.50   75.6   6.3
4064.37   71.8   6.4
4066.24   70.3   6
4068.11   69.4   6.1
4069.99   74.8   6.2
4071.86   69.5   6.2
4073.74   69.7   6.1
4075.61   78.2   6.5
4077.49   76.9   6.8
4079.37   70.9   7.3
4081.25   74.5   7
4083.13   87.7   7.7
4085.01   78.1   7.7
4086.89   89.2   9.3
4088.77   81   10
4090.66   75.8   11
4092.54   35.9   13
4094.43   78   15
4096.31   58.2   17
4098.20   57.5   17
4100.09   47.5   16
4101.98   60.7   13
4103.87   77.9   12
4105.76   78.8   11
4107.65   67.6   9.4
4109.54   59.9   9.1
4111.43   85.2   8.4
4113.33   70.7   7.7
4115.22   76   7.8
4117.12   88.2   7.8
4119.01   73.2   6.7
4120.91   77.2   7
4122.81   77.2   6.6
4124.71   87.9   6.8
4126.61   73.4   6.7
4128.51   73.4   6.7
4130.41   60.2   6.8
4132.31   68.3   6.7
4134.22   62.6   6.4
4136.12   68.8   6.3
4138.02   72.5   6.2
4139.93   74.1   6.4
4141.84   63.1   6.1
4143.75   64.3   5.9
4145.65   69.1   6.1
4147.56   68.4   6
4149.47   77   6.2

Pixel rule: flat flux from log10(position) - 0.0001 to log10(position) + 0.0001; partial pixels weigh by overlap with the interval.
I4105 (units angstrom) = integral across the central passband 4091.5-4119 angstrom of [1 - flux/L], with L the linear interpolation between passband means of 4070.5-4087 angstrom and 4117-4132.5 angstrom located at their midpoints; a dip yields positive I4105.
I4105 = 3.0 angstrom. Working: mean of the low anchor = 76.5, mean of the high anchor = 75.1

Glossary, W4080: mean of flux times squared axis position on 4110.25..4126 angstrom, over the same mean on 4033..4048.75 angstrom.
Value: 1.1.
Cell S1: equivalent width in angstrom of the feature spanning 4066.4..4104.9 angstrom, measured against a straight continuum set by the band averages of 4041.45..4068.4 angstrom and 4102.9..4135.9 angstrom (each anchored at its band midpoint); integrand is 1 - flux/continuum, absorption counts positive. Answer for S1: 1.48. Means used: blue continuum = 73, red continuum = 73.9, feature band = 70.6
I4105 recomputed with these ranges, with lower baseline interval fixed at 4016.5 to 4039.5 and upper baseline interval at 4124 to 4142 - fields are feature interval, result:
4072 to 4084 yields -0.5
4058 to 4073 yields 0.0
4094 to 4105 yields 1.4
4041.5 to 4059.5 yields 0.3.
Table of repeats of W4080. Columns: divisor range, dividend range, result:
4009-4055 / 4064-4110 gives 0.98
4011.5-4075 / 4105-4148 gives 1.03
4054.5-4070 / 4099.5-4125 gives 1.07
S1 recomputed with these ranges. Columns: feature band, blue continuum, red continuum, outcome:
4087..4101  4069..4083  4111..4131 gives 2.2 angstrom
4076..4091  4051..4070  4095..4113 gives -2.3 angstrom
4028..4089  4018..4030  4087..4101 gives -2.8 angstrom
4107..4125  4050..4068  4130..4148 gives -2.0 angstrom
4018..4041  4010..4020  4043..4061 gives 0.2 angstrom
